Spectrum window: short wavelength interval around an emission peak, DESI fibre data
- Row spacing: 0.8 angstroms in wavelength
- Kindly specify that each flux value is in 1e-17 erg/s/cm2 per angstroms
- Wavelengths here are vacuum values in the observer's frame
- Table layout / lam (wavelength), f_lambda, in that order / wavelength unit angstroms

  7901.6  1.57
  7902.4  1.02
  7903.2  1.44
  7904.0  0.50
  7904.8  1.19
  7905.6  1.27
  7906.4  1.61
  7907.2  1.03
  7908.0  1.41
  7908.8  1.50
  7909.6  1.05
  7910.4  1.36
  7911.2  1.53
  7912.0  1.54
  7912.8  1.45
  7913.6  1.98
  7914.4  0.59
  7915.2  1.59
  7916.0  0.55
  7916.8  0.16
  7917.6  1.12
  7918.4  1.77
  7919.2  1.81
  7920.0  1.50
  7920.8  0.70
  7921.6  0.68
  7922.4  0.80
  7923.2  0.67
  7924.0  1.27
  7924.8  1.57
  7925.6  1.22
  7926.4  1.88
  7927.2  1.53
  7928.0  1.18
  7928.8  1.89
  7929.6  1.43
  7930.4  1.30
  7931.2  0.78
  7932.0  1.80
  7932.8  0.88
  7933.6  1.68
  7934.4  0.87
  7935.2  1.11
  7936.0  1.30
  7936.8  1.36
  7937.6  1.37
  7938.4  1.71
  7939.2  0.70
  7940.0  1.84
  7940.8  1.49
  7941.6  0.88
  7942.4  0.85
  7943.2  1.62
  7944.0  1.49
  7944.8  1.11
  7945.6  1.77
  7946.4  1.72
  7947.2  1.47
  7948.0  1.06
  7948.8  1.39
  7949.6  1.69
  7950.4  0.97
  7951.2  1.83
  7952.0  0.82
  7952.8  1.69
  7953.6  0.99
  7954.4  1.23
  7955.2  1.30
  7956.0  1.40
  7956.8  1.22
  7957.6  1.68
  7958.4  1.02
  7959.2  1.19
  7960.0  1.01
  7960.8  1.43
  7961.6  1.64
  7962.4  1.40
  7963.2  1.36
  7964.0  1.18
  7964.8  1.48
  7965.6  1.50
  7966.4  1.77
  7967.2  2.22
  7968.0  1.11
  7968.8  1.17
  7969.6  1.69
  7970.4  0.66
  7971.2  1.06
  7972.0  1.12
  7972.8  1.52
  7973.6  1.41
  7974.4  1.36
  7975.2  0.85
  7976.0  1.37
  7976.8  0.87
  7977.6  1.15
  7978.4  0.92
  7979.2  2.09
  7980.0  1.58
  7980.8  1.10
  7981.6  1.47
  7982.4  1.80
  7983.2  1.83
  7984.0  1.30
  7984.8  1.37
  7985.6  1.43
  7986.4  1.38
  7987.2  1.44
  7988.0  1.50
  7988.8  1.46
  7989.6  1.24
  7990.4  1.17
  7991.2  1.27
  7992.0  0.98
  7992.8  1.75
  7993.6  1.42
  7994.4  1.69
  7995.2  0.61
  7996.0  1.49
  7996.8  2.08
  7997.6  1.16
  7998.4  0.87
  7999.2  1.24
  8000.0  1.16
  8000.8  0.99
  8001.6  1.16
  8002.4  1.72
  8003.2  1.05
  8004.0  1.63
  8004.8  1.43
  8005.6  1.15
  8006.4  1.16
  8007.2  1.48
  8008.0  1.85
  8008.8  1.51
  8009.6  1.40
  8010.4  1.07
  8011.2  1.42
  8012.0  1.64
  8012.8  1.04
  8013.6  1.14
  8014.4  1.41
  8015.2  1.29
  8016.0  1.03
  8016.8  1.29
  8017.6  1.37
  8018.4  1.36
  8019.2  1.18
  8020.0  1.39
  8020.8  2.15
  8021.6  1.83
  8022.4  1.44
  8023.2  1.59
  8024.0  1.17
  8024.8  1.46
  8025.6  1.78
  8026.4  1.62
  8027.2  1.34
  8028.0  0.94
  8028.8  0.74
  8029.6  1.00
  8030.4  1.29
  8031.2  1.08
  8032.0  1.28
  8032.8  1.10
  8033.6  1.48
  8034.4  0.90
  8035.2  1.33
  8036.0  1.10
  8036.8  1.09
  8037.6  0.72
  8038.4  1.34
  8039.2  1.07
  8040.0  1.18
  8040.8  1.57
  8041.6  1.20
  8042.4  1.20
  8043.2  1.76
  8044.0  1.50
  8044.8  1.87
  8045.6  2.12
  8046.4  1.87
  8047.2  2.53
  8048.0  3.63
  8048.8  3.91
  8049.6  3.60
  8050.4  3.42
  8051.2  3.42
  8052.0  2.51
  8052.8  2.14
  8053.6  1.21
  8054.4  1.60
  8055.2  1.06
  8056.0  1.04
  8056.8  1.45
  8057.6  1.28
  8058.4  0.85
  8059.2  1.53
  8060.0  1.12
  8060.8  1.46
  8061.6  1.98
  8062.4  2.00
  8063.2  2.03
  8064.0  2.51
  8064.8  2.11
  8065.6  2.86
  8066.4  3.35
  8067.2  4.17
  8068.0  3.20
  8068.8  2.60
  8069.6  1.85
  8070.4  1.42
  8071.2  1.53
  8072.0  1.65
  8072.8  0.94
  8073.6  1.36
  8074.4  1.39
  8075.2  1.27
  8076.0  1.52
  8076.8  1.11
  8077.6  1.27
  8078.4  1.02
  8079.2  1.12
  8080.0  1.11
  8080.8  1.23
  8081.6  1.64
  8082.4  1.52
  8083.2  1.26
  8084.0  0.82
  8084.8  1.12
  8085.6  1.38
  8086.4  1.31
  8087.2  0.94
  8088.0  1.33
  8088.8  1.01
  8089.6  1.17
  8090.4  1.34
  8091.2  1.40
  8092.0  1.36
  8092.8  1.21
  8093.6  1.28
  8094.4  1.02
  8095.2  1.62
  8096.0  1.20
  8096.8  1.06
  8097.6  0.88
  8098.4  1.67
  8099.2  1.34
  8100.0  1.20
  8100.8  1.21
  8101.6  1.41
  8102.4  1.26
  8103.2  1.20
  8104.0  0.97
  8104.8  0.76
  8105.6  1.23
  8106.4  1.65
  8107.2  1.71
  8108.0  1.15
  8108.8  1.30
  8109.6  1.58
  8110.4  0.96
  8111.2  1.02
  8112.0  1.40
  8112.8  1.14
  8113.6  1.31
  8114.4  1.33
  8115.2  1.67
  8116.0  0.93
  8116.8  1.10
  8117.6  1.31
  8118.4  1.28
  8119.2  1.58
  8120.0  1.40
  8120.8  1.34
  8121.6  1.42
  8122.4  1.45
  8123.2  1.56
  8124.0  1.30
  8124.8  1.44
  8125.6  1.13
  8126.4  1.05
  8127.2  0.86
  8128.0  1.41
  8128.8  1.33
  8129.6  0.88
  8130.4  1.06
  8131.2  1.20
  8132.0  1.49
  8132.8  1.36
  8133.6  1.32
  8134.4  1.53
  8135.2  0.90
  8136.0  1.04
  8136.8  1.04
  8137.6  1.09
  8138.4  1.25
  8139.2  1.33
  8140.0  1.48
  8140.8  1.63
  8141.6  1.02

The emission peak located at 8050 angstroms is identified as [S II] 6716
